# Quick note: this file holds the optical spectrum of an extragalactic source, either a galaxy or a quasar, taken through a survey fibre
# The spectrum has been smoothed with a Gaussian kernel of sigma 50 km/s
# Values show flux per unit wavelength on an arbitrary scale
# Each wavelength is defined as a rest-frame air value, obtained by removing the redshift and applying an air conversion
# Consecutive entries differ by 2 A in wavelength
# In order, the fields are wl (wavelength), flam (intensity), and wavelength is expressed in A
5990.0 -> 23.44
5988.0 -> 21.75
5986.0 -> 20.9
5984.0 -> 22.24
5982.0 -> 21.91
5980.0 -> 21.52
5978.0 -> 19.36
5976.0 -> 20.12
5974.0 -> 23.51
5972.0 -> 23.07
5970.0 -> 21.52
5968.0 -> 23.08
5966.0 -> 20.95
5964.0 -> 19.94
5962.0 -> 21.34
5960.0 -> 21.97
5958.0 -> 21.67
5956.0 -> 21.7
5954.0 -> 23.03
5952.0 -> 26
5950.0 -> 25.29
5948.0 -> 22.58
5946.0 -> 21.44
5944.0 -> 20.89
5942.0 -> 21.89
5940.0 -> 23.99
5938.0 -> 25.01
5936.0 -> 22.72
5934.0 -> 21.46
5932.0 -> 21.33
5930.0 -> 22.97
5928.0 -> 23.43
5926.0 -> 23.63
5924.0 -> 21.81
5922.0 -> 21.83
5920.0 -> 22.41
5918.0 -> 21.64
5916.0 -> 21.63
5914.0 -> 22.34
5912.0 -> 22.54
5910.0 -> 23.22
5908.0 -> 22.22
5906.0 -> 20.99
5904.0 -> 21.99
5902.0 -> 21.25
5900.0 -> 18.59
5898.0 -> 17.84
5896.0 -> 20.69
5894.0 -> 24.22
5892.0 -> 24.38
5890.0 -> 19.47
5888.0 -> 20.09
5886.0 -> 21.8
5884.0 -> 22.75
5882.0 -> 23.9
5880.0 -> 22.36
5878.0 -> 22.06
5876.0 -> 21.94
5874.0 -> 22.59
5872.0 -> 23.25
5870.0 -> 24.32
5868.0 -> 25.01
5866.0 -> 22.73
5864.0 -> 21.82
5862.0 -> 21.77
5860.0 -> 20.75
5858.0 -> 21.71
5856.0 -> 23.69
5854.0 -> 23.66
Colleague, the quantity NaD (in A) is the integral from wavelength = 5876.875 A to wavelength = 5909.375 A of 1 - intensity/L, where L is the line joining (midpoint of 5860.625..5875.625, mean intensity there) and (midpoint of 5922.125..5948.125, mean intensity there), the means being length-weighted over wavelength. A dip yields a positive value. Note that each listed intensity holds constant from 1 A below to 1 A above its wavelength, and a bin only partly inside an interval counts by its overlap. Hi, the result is 1.8 A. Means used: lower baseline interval 23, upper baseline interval 22.5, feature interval 21.6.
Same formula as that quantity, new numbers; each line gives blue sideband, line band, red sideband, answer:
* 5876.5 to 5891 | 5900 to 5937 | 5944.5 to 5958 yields 0.6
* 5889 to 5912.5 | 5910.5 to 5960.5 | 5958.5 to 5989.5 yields -2.6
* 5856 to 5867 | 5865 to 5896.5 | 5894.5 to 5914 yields -1.5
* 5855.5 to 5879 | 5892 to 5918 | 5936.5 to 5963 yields 1.3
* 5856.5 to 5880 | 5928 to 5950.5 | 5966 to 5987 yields -0.7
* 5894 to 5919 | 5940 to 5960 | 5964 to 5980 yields -1.2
